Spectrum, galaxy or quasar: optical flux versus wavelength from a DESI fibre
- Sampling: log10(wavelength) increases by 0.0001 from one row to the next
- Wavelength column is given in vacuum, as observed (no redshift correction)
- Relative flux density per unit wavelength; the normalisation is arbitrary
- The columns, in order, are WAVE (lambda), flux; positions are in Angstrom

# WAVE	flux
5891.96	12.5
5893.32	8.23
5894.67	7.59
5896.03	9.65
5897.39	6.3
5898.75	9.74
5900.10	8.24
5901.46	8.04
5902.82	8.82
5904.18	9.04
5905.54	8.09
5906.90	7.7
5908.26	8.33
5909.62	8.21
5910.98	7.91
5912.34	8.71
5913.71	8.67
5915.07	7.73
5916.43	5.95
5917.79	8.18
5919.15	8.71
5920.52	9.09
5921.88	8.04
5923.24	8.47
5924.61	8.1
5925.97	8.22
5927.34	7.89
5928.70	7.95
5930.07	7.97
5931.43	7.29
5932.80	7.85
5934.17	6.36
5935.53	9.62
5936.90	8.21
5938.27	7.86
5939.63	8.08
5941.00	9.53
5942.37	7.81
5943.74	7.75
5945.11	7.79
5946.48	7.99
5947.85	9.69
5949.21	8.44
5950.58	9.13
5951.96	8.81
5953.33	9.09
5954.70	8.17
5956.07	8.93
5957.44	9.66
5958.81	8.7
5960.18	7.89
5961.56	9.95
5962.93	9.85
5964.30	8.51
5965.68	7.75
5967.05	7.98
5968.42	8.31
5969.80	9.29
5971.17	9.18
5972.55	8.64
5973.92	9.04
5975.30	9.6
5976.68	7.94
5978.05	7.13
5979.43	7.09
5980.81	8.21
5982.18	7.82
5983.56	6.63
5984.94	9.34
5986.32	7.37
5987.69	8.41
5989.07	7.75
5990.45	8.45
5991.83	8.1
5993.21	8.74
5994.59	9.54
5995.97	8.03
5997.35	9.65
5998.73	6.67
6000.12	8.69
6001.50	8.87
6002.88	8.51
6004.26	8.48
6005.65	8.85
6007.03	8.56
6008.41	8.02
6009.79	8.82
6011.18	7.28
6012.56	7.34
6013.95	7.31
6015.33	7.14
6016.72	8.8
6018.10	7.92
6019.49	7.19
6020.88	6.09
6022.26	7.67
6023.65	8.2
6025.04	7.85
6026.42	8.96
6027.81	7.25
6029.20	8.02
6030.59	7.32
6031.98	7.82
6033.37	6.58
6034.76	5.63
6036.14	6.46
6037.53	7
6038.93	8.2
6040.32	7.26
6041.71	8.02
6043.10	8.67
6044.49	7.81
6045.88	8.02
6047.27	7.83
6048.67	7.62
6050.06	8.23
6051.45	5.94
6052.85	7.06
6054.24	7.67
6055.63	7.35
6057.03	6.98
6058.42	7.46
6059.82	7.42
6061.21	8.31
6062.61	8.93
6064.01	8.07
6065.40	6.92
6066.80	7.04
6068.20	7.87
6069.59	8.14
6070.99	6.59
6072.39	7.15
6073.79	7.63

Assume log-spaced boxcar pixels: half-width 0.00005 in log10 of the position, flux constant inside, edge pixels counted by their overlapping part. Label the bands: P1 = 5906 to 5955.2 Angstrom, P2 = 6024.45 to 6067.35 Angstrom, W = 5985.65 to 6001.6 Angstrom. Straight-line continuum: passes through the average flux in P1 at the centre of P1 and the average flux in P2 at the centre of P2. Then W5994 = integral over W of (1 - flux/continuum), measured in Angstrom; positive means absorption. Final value -1.0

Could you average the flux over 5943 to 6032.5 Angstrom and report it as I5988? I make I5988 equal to 8.28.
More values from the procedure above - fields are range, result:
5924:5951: 8.17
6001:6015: 8.17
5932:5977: 8.59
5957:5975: 8.83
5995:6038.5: 7.79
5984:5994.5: 8.34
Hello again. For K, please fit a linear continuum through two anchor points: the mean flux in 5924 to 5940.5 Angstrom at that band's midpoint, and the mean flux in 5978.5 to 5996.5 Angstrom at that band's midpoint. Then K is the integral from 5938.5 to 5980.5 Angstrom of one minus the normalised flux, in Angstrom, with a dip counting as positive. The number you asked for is -2.8 Angstrom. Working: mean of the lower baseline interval 7.97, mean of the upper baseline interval 8.1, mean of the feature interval 8.58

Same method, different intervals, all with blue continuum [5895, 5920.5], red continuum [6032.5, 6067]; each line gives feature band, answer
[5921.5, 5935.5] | 0.4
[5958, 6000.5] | -3.0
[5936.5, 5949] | -0.4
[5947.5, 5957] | -1.1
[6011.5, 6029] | 0.0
